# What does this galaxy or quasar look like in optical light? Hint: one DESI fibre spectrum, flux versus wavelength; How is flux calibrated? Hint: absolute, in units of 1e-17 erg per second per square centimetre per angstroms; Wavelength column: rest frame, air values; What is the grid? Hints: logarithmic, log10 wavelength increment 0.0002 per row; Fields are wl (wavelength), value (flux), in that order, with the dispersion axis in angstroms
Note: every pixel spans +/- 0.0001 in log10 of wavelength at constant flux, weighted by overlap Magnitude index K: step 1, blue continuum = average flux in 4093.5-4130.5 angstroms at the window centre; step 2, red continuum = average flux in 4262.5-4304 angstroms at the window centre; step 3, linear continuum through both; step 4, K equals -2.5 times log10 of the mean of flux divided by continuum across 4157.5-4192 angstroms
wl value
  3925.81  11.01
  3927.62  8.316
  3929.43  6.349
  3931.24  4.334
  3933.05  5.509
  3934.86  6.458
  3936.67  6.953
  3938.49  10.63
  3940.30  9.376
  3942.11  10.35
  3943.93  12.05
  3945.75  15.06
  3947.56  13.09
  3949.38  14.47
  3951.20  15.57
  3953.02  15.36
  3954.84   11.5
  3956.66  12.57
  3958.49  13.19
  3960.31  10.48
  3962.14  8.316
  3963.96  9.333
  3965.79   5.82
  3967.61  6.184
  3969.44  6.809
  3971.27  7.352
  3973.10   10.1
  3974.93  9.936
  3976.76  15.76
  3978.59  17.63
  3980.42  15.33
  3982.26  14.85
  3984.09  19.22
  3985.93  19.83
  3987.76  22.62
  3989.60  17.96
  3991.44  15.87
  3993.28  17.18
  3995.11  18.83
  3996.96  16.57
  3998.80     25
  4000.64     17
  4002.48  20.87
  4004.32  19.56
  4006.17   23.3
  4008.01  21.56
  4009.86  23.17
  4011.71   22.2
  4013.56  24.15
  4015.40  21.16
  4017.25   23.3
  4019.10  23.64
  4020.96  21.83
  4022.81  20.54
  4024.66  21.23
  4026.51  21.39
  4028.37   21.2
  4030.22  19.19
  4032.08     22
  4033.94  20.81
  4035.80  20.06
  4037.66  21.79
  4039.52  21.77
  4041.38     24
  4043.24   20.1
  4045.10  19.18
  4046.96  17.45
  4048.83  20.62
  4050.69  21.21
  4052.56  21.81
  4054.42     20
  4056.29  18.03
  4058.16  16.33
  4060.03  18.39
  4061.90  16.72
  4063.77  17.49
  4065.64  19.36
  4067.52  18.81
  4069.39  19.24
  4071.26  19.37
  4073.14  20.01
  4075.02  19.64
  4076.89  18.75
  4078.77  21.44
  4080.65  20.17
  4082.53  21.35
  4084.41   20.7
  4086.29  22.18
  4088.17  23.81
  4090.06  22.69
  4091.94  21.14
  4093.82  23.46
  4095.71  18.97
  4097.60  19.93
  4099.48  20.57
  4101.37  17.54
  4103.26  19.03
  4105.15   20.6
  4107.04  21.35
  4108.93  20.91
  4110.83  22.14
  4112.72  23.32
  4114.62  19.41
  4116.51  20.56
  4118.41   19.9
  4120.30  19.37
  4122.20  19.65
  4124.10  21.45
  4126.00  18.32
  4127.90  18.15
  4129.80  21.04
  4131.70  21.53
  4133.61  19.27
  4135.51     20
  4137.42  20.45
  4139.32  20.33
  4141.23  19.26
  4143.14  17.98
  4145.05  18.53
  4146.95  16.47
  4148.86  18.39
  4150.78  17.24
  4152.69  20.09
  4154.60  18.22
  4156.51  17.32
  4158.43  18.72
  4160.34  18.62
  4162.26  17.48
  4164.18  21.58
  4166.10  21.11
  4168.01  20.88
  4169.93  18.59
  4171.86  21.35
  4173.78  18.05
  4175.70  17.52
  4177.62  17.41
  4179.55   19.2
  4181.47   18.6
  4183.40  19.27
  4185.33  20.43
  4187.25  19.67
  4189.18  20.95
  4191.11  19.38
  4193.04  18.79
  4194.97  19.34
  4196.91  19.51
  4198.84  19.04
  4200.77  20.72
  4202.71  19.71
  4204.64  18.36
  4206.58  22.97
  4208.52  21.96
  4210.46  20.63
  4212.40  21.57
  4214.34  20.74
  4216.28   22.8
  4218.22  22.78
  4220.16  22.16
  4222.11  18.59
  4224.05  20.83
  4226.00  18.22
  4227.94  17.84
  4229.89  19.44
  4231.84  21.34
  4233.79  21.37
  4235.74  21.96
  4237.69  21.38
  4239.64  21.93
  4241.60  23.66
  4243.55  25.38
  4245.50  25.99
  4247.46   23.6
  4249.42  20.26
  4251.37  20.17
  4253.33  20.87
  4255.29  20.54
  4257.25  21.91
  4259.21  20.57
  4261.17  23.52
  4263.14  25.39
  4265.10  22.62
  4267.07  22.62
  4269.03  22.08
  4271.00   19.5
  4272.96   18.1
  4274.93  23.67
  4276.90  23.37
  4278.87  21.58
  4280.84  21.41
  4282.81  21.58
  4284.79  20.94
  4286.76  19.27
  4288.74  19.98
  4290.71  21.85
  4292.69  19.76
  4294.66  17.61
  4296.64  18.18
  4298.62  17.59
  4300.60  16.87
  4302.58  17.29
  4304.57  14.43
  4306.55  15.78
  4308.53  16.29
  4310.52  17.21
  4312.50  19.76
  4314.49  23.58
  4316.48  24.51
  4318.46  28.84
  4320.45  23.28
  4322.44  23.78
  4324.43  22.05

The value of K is 0.050 mag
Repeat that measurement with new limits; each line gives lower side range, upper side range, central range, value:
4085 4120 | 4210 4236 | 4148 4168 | 0.10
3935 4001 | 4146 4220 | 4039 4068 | -0.22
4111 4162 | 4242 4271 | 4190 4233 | 0.05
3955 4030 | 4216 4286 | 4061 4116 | -0.09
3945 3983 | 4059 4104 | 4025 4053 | -0.22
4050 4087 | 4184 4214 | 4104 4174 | 0.01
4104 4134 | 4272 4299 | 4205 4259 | -0.05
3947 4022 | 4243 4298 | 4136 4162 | 0.04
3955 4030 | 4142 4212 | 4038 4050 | -0.17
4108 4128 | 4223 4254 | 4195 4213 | 0.04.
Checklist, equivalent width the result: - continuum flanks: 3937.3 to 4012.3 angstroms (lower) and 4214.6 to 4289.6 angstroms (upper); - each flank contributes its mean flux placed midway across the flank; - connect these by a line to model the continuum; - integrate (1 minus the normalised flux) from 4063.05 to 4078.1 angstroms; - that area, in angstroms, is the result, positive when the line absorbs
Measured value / -1.72 angstroms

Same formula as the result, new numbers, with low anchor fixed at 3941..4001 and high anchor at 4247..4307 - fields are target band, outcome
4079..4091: -4.0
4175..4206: -1.2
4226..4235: -0.2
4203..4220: -2.1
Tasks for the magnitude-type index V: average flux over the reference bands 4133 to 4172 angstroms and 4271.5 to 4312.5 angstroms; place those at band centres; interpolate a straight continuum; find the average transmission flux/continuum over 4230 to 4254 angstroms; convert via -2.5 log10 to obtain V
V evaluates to -0.16 mag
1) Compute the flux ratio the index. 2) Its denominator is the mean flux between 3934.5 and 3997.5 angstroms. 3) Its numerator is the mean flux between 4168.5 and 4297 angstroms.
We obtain 1.60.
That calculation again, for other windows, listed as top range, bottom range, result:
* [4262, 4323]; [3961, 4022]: 1.21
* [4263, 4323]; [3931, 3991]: 1.70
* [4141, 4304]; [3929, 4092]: 1.18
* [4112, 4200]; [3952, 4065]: 1.09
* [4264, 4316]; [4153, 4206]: 1.03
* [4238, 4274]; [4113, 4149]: 1.13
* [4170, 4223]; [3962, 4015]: 1.22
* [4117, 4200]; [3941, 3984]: 1.62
